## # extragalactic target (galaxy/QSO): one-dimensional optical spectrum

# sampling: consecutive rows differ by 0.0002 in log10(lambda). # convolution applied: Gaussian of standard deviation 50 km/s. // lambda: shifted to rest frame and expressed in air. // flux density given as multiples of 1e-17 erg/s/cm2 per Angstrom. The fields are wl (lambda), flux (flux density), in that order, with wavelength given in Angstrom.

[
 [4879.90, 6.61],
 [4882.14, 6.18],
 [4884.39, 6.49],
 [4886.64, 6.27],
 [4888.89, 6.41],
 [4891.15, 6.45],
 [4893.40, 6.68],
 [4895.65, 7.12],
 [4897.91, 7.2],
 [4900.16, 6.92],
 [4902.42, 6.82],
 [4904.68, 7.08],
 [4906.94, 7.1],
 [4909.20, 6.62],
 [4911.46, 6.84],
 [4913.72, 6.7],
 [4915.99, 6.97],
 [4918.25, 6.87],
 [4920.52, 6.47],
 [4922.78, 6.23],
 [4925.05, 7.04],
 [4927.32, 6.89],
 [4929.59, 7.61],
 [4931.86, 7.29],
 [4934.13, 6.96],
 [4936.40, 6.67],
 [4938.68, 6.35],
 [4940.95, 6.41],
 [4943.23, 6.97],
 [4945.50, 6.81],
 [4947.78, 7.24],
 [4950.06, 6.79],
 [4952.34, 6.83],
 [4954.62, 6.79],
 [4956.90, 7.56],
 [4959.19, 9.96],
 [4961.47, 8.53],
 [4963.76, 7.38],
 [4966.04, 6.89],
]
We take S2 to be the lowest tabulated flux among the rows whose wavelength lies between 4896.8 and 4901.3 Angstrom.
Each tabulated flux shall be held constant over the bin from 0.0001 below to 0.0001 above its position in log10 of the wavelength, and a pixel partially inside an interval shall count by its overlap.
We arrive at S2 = 6.92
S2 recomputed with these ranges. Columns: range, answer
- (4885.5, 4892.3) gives 6.27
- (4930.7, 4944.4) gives 6.35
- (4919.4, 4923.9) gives 6.23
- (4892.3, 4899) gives 6.68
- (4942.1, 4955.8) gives 6.79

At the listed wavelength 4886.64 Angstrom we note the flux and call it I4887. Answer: 6.27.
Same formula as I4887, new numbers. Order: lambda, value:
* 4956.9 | 7.56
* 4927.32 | 6.89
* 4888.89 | 6.41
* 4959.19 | 9.96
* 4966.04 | 6.89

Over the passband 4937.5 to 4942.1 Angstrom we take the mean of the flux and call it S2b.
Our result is 6.38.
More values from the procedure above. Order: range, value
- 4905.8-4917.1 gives 6.84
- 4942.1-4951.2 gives 6.96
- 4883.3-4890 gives 6.39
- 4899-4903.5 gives 6.88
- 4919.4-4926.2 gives 6.58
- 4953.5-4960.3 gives 8.09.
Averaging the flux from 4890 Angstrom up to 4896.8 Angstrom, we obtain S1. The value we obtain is 6.74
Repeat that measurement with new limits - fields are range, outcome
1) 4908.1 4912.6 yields 6.74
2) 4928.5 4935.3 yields 7.29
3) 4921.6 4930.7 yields 6.94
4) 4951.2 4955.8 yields 6.82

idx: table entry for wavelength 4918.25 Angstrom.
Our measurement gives 6.87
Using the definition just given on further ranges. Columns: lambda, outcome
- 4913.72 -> 6.7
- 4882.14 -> 6.18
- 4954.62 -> 6.79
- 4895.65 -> 7.12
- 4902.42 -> 6.82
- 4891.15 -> 6.45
